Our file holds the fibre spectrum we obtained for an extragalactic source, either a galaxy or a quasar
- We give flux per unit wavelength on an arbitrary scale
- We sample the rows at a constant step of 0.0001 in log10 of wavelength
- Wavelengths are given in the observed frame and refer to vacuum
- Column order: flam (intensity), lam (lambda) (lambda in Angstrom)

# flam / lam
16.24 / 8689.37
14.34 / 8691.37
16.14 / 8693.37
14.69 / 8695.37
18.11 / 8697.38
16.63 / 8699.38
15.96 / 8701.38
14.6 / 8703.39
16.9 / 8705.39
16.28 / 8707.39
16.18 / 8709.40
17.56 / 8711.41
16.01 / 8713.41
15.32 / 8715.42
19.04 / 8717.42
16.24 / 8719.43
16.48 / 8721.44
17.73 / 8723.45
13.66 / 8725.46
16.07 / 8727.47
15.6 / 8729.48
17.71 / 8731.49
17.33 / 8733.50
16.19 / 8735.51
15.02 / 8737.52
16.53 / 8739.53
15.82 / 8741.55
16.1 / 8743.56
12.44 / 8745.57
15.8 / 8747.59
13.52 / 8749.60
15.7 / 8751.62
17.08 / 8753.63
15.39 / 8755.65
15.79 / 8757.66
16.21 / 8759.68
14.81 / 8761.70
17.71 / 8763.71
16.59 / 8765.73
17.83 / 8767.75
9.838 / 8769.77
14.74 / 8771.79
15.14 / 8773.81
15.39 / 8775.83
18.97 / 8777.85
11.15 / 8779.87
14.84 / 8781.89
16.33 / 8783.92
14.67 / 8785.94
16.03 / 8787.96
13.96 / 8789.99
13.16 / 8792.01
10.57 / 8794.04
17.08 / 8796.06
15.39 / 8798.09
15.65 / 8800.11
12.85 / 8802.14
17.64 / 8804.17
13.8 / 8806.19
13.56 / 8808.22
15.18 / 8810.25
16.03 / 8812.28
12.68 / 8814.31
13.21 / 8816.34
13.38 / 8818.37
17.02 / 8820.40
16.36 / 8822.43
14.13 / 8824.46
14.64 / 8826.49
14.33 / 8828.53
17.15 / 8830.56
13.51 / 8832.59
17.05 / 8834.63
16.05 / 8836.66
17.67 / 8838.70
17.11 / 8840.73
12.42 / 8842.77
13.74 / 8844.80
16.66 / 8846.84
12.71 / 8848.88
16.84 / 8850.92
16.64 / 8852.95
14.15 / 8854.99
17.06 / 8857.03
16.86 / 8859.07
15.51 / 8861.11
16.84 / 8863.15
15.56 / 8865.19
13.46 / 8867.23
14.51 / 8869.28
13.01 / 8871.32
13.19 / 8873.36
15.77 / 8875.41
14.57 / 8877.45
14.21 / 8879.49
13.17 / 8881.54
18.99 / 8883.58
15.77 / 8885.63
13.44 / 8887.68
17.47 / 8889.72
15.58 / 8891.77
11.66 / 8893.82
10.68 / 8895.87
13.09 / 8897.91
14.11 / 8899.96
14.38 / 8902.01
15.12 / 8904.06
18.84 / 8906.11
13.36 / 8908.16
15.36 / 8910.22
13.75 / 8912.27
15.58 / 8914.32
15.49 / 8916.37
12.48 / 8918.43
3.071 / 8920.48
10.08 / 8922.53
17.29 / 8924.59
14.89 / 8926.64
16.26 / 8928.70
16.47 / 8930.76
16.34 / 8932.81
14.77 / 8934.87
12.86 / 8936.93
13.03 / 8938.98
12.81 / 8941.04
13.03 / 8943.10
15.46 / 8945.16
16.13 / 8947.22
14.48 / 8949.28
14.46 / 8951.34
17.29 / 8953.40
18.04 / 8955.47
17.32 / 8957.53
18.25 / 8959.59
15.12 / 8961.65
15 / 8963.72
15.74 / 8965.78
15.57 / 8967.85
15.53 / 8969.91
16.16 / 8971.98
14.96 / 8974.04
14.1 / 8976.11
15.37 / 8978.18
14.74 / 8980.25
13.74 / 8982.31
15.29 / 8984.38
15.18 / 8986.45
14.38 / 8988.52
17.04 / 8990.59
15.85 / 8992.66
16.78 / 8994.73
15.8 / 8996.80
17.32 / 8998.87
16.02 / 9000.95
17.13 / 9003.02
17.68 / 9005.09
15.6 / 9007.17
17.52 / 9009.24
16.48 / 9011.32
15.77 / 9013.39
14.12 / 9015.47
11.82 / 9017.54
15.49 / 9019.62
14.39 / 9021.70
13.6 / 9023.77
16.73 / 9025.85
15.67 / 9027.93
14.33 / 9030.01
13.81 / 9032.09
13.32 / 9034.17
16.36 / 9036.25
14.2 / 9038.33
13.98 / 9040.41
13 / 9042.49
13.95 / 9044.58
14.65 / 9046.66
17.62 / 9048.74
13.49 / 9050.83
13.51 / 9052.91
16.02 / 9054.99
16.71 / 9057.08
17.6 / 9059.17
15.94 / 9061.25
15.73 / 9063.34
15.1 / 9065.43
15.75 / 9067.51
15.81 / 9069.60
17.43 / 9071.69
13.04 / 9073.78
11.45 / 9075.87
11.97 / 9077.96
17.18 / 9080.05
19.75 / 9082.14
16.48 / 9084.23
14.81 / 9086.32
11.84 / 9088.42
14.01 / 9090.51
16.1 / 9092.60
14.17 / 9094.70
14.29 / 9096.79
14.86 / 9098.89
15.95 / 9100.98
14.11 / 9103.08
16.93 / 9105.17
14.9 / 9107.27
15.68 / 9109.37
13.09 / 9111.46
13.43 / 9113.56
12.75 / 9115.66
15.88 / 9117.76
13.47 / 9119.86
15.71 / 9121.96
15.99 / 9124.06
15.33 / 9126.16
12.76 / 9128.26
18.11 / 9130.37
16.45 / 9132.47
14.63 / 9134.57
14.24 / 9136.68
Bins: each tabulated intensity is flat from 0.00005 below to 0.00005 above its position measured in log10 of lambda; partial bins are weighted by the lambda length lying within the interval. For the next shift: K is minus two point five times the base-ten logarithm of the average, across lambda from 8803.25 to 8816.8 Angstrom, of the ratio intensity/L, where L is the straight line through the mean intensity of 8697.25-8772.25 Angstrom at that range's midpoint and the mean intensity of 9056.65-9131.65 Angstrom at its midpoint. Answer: 0.082 mag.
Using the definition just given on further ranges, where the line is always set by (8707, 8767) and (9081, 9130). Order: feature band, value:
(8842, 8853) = 0.070 mag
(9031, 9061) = 0.015 mag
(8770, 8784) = 0.077 mag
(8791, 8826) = 0.091 mag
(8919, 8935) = 0.144 mag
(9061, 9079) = 0.030 mag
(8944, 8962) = -0.062 mag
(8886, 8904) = 0.120 mag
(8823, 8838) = 0.030 mag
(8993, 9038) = -0.020 mag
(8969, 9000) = -0.013 mag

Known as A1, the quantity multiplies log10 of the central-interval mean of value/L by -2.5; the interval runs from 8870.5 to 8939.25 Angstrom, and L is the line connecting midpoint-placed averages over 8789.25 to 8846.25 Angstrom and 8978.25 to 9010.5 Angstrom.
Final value 0.08 mag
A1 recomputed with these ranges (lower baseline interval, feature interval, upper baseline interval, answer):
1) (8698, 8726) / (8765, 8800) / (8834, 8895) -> 0.07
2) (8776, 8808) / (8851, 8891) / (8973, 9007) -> -0.01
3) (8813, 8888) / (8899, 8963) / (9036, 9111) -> 0.03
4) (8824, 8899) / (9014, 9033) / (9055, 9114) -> 0.05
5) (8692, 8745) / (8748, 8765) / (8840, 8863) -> 0.02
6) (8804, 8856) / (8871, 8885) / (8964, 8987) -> 0.02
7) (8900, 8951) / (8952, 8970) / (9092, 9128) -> -0.15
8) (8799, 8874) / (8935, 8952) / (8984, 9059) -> 0.09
